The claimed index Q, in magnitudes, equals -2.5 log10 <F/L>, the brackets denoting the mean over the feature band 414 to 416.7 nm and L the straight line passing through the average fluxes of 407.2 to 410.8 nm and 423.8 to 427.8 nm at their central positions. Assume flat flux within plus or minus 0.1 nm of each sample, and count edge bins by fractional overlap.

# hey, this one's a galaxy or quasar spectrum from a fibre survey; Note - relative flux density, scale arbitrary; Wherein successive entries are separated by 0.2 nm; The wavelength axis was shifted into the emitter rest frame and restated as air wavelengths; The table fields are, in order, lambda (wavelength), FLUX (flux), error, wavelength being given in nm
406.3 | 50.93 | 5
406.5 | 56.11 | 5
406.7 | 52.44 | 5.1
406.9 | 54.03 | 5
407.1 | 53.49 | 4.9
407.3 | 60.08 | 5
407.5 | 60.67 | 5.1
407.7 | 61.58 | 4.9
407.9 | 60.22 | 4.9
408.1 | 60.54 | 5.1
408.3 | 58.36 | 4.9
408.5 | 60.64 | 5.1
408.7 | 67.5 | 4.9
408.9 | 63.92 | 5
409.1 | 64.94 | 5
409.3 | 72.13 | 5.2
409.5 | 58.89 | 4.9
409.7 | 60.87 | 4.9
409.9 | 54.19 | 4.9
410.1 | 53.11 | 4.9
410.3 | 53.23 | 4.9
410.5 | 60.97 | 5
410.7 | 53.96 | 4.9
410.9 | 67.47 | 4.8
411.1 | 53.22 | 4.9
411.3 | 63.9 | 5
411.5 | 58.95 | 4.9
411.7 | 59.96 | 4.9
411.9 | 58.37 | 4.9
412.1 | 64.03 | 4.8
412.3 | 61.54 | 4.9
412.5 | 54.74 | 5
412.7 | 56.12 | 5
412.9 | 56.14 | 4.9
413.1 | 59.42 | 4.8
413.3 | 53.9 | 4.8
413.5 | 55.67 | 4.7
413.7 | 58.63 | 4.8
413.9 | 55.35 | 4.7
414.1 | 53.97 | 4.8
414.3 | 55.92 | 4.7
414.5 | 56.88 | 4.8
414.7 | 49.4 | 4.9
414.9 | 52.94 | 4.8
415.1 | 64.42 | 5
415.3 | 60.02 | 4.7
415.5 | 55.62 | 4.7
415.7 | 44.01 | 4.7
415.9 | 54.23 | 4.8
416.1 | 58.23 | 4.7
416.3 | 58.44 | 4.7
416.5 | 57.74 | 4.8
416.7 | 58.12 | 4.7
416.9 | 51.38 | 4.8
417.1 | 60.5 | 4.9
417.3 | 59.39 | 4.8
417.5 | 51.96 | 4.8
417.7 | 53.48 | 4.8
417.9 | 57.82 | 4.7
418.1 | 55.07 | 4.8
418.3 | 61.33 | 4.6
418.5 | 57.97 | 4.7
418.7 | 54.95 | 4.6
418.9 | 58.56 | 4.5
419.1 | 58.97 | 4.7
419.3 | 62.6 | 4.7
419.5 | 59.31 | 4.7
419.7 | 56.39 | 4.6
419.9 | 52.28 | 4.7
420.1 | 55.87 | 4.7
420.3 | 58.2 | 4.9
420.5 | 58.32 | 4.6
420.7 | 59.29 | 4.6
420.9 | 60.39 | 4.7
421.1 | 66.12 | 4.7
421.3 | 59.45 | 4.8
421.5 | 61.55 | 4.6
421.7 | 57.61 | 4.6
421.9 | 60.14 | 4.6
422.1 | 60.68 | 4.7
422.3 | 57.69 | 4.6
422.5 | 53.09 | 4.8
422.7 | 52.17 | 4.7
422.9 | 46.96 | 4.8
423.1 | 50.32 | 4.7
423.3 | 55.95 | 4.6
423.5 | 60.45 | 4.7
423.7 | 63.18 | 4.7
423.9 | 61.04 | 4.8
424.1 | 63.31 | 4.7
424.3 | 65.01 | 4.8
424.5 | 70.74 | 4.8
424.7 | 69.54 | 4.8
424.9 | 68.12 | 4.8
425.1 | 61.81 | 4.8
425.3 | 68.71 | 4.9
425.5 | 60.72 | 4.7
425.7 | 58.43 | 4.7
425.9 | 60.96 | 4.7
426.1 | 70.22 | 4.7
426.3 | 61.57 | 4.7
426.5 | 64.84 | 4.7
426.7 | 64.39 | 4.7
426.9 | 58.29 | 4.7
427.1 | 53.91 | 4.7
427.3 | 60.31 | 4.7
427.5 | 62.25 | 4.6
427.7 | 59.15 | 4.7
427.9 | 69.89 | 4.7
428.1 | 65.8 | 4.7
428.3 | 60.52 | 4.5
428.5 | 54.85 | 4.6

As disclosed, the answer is 0.11 mag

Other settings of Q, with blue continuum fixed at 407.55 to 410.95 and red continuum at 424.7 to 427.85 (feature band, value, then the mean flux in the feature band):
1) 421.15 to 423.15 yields 0.106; 56.4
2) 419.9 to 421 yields 0.074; 57.9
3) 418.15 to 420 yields 0.069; 58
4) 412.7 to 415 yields 0.109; 55.3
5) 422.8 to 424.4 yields 0.072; 58.3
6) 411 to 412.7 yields 0.032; 59.1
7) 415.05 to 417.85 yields 0.098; 56.1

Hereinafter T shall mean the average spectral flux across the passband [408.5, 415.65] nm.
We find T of 58.5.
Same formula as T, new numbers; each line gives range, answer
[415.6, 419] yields 56.1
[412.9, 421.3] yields 56.9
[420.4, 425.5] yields 60.5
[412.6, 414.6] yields 56.2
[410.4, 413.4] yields 58.8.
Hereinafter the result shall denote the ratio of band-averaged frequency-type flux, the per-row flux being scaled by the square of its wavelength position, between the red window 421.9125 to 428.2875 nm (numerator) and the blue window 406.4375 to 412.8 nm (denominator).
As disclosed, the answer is 1.11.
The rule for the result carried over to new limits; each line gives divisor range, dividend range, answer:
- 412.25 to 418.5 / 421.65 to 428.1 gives 1.14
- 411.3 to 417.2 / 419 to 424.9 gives 1.08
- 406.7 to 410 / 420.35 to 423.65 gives 1.02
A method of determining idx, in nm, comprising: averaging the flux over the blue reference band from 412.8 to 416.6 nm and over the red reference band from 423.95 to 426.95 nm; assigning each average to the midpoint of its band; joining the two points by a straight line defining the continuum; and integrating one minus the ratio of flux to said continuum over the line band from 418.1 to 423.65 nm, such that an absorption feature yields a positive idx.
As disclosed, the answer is 0.28 nm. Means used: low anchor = 55.8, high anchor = 64.5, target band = 57.7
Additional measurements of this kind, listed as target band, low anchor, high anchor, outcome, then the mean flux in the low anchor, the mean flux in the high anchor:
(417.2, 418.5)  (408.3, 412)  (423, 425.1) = 0.106 nm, 60.3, 62.7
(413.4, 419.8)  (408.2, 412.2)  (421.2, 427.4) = 0.423 nm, 60.4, 60.7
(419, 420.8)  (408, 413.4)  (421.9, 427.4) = 0.075 nm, 59.7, 60.8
